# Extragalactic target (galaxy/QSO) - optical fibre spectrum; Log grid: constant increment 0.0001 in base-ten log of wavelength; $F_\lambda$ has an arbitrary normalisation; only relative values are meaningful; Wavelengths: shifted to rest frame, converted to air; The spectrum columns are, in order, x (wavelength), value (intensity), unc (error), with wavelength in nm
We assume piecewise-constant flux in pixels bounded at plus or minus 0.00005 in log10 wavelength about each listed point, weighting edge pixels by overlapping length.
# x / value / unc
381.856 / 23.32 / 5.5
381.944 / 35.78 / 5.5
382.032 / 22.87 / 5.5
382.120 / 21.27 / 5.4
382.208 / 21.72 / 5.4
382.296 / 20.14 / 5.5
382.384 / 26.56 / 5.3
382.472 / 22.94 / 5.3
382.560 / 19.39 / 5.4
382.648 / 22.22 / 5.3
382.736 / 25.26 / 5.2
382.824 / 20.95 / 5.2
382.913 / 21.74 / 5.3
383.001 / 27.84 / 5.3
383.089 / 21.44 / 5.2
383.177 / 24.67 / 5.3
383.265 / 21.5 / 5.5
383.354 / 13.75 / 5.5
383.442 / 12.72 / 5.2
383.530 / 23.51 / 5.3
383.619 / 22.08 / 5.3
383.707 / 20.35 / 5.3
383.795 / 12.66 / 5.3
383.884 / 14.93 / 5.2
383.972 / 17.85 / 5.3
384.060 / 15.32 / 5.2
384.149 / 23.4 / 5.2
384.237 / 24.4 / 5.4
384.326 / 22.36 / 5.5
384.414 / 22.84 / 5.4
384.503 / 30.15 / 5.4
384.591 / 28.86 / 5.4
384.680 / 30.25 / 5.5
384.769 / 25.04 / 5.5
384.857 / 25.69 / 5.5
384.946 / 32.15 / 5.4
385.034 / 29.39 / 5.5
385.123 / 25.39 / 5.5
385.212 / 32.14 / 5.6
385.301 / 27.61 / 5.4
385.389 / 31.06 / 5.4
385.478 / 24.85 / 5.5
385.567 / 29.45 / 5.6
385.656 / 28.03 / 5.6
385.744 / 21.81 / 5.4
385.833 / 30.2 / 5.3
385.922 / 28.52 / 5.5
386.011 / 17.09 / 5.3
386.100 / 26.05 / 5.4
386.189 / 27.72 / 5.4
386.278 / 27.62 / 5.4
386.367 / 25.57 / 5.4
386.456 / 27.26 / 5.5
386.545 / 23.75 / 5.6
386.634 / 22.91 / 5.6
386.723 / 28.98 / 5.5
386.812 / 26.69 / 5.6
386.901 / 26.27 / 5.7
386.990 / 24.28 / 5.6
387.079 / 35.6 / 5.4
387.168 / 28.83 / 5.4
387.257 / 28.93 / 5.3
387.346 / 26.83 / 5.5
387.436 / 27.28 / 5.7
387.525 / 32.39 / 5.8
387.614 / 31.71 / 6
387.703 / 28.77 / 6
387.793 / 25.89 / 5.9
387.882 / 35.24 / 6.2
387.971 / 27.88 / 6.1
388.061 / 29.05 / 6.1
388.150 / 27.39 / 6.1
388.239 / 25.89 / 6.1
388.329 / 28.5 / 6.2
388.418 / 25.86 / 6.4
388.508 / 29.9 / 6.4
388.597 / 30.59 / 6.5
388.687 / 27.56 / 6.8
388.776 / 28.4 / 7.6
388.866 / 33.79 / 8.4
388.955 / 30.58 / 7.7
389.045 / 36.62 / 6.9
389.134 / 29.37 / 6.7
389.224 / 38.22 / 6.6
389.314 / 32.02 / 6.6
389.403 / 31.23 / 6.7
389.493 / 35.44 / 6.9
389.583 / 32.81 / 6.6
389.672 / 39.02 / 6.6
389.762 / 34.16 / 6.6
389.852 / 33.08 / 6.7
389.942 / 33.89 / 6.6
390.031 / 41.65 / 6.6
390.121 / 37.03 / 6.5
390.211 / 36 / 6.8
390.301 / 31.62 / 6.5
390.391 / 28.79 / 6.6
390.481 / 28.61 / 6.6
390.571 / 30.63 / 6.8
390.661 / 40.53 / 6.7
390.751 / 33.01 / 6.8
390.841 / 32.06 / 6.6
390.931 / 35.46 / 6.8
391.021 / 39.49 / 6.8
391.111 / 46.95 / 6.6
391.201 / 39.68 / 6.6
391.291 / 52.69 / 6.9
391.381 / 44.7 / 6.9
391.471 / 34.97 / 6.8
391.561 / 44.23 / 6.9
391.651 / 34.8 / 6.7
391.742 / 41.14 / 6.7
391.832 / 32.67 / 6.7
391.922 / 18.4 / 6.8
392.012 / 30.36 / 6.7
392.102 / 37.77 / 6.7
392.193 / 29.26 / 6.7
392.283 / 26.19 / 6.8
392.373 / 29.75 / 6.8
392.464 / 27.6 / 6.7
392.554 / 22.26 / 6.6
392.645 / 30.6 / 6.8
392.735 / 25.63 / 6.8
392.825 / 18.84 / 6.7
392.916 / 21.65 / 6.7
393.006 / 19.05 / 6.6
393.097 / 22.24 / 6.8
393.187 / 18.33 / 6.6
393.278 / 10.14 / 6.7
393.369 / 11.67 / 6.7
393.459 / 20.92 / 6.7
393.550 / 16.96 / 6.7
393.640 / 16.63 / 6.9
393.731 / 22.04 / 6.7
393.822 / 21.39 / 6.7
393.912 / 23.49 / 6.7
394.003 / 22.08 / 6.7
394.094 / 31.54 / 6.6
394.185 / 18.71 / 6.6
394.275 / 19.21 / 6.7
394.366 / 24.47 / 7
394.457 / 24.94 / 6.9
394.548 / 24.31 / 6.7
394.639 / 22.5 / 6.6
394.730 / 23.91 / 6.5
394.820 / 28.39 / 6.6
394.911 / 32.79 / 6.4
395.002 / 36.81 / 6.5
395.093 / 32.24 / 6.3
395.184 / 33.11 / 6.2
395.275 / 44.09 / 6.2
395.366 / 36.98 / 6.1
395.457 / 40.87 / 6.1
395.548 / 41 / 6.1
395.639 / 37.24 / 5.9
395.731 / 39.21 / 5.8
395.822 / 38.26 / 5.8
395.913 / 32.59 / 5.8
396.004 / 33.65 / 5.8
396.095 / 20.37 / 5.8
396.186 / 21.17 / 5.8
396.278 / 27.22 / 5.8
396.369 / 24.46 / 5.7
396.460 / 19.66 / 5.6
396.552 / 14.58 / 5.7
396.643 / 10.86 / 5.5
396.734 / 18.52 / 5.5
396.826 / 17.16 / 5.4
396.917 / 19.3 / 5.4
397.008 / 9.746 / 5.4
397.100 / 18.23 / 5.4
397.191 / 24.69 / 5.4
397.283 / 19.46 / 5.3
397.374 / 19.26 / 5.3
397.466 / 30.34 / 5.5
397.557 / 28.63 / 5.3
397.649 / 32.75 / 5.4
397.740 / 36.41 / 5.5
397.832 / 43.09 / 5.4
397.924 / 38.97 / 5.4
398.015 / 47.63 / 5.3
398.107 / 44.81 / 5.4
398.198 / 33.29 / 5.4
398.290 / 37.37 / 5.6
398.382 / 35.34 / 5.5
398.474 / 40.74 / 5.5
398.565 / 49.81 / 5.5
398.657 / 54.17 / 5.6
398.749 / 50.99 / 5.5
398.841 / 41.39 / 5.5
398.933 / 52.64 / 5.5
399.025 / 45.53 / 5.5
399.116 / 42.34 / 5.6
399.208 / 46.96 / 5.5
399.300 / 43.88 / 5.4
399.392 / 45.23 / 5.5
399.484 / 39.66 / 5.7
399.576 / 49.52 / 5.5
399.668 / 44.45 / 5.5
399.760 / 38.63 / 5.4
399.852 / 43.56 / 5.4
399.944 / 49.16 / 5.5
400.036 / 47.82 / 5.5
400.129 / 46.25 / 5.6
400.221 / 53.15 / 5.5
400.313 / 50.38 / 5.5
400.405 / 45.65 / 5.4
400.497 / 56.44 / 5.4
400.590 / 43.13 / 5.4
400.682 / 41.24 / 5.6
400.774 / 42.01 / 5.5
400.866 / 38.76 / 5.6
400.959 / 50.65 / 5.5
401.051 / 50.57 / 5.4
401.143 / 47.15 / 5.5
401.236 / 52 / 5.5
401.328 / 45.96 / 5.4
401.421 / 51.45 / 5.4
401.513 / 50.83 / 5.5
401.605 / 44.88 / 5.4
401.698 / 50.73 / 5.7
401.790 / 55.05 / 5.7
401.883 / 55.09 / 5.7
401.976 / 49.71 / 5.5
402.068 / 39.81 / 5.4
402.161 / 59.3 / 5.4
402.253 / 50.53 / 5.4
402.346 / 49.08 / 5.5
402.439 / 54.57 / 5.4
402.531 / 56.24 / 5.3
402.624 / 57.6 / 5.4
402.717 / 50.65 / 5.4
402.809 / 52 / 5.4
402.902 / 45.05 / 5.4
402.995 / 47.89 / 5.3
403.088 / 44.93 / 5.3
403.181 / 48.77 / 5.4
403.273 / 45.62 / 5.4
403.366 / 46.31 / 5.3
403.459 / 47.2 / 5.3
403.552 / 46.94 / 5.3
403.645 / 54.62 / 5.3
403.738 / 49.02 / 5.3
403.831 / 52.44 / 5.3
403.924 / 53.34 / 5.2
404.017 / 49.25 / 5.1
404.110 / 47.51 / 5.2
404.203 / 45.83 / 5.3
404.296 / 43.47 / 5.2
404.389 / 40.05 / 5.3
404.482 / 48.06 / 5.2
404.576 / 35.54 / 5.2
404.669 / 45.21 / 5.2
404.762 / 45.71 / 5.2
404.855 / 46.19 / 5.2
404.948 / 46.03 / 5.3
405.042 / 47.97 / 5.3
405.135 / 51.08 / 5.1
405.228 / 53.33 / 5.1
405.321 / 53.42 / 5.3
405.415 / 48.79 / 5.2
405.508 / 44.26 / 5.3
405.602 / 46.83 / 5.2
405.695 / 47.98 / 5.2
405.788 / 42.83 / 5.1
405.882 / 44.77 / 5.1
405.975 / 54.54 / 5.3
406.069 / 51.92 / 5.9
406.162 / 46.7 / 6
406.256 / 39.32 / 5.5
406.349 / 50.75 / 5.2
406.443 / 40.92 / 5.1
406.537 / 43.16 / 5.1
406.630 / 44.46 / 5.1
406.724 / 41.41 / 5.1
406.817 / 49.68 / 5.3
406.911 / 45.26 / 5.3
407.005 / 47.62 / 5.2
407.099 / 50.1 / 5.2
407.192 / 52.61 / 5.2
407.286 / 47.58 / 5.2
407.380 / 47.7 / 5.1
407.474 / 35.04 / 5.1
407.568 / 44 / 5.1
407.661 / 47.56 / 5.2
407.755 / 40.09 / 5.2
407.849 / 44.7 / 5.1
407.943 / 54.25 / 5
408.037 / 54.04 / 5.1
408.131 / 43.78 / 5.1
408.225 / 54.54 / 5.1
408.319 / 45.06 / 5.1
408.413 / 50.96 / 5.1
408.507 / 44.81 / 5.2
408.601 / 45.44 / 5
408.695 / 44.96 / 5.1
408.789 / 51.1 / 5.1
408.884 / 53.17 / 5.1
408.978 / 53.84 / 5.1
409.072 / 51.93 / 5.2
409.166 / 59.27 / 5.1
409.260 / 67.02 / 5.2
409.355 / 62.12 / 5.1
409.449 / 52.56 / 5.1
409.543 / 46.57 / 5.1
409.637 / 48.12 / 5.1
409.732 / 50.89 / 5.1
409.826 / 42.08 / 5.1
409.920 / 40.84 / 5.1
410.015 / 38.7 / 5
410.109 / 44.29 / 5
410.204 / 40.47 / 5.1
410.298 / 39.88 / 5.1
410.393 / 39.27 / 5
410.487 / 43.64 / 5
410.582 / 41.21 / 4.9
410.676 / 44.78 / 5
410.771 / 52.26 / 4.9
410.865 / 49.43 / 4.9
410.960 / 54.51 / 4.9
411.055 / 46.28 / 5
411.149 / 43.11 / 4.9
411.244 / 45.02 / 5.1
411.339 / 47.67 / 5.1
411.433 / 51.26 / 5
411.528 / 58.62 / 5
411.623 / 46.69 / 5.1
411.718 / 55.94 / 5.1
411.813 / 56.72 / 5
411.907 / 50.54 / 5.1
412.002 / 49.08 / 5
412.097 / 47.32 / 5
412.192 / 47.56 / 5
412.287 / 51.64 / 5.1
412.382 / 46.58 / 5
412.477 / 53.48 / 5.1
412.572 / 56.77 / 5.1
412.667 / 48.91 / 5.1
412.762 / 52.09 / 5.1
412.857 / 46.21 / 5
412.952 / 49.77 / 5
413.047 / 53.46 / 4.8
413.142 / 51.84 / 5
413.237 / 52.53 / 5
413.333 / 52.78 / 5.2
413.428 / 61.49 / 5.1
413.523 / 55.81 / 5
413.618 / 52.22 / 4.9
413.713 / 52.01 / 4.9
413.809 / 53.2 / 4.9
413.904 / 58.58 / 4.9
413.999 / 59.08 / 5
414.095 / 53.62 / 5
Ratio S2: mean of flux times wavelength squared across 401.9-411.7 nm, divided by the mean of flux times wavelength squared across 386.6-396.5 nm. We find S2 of 1.73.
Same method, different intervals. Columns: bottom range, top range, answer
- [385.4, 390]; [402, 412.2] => 1.81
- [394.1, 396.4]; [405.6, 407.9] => 1.60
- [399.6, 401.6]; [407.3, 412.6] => 1.08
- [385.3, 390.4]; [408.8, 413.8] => 1.89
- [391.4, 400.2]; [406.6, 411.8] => 1.64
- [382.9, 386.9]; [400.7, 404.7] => 2.18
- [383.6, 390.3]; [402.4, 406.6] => 1.84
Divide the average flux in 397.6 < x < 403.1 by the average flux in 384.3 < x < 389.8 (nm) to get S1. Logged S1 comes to 1.62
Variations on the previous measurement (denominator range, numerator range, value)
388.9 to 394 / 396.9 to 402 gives 1.39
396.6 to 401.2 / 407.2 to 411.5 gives 1.22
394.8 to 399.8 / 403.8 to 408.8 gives 1.37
